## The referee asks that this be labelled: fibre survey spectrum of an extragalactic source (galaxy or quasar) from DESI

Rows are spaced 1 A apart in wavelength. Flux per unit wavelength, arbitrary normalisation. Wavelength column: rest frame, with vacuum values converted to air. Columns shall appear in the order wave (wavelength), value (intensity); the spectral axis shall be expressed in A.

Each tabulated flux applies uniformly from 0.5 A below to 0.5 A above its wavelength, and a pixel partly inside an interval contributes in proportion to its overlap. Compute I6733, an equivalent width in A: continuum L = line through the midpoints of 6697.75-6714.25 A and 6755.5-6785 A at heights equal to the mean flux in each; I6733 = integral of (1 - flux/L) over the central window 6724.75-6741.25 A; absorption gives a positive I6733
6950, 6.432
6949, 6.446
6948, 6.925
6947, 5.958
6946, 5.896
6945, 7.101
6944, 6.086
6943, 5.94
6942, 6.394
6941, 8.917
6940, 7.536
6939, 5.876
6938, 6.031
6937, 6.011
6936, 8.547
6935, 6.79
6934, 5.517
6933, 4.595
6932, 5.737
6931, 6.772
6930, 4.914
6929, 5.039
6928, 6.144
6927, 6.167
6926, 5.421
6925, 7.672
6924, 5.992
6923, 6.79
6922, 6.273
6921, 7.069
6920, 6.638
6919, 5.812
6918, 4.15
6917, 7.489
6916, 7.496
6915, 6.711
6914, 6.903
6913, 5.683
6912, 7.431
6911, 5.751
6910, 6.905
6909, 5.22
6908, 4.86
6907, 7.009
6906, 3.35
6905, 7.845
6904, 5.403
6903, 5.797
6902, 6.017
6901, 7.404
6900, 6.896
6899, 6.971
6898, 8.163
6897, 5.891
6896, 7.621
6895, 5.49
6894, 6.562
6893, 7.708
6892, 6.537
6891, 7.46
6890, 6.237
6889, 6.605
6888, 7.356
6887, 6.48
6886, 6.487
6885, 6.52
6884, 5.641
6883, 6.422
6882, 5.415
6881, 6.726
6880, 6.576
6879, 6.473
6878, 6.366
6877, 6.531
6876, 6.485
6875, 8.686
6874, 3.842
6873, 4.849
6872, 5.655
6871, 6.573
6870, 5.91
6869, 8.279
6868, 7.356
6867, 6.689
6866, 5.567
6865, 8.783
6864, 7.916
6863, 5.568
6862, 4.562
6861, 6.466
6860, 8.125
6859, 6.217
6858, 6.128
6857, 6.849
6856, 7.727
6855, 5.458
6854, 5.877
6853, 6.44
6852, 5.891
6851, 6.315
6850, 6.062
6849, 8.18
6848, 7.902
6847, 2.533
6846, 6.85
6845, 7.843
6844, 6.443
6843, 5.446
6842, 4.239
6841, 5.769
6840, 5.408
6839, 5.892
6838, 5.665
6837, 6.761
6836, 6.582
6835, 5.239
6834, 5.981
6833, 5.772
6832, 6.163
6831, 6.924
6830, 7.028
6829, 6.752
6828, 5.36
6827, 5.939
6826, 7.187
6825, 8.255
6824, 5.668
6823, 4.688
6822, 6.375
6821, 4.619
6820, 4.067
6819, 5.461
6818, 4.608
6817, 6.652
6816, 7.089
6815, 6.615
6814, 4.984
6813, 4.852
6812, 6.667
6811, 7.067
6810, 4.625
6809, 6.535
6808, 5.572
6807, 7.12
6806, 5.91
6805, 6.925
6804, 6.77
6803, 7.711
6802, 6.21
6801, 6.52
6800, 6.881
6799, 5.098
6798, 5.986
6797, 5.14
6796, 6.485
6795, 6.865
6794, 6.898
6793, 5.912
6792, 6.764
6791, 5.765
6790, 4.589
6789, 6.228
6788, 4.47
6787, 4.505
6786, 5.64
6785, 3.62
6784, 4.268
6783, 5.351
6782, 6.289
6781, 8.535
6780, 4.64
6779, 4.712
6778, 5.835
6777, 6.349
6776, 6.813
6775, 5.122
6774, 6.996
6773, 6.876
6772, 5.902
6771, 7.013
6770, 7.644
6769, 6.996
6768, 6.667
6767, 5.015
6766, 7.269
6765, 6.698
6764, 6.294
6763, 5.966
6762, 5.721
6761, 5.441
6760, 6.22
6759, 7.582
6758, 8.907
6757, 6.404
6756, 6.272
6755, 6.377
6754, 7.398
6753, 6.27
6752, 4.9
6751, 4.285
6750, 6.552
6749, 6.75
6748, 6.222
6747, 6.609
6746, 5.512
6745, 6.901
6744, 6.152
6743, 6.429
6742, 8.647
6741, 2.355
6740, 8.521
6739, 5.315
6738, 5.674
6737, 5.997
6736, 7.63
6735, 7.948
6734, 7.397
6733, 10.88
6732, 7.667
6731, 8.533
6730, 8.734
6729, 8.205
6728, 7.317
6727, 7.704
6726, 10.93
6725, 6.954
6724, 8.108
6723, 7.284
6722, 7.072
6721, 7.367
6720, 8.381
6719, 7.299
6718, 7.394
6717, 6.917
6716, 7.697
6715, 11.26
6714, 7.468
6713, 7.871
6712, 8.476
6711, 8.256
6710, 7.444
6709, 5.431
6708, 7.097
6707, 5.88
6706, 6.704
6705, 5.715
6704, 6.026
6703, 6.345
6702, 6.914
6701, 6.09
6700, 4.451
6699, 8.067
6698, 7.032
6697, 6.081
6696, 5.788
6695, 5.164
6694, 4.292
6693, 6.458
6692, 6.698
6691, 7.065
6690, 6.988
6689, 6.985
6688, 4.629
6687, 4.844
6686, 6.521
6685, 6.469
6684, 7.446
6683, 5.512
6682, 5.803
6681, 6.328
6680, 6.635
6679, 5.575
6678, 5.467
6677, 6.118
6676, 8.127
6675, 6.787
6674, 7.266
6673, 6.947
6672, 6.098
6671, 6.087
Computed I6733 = -2.6 A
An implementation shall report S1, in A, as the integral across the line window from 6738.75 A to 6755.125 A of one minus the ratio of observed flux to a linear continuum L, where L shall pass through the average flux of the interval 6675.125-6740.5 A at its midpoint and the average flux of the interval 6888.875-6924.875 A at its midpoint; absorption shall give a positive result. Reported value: 1.6 A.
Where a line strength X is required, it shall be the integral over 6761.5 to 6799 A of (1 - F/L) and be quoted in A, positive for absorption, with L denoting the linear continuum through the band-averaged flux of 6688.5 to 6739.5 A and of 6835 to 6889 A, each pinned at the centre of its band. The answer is 4.6 A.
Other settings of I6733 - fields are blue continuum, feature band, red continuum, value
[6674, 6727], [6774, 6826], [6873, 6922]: 5.5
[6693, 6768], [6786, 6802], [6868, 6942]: 2.0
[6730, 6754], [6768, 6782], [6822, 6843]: 0.1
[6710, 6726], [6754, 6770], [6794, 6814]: 1.1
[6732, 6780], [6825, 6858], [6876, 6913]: 1.2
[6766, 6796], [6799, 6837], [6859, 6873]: 0.7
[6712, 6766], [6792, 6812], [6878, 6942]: 1.5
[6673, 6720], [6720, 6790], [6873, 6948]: -0.1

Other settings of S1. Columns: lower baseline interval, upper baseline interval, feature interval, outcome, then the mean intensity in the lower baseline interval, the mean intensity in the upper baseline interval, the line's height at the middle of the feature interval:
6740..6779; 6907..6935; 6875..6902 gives -2.2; 6.36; 6.14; 6.19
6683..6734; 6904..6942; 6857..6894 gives -0.4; 7.11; 6.29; 6.47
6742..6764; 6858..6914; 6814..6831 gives 1.1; 6.38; 6.46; 6.42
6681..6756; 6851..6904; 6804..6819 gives 1.3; 6.85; 6.53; 6.66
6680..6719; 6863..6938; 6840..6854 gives 0.8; 6.63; 6.41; 6.47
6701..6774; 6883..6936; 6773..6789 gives 2.9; 6.99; 6.36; 6.83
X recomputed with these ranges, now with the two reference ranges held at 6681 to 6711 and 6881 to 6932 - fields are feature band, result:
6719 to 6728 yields -2.4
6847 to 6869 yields -0.9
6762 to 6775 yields -0.5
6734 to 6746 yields -0.4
